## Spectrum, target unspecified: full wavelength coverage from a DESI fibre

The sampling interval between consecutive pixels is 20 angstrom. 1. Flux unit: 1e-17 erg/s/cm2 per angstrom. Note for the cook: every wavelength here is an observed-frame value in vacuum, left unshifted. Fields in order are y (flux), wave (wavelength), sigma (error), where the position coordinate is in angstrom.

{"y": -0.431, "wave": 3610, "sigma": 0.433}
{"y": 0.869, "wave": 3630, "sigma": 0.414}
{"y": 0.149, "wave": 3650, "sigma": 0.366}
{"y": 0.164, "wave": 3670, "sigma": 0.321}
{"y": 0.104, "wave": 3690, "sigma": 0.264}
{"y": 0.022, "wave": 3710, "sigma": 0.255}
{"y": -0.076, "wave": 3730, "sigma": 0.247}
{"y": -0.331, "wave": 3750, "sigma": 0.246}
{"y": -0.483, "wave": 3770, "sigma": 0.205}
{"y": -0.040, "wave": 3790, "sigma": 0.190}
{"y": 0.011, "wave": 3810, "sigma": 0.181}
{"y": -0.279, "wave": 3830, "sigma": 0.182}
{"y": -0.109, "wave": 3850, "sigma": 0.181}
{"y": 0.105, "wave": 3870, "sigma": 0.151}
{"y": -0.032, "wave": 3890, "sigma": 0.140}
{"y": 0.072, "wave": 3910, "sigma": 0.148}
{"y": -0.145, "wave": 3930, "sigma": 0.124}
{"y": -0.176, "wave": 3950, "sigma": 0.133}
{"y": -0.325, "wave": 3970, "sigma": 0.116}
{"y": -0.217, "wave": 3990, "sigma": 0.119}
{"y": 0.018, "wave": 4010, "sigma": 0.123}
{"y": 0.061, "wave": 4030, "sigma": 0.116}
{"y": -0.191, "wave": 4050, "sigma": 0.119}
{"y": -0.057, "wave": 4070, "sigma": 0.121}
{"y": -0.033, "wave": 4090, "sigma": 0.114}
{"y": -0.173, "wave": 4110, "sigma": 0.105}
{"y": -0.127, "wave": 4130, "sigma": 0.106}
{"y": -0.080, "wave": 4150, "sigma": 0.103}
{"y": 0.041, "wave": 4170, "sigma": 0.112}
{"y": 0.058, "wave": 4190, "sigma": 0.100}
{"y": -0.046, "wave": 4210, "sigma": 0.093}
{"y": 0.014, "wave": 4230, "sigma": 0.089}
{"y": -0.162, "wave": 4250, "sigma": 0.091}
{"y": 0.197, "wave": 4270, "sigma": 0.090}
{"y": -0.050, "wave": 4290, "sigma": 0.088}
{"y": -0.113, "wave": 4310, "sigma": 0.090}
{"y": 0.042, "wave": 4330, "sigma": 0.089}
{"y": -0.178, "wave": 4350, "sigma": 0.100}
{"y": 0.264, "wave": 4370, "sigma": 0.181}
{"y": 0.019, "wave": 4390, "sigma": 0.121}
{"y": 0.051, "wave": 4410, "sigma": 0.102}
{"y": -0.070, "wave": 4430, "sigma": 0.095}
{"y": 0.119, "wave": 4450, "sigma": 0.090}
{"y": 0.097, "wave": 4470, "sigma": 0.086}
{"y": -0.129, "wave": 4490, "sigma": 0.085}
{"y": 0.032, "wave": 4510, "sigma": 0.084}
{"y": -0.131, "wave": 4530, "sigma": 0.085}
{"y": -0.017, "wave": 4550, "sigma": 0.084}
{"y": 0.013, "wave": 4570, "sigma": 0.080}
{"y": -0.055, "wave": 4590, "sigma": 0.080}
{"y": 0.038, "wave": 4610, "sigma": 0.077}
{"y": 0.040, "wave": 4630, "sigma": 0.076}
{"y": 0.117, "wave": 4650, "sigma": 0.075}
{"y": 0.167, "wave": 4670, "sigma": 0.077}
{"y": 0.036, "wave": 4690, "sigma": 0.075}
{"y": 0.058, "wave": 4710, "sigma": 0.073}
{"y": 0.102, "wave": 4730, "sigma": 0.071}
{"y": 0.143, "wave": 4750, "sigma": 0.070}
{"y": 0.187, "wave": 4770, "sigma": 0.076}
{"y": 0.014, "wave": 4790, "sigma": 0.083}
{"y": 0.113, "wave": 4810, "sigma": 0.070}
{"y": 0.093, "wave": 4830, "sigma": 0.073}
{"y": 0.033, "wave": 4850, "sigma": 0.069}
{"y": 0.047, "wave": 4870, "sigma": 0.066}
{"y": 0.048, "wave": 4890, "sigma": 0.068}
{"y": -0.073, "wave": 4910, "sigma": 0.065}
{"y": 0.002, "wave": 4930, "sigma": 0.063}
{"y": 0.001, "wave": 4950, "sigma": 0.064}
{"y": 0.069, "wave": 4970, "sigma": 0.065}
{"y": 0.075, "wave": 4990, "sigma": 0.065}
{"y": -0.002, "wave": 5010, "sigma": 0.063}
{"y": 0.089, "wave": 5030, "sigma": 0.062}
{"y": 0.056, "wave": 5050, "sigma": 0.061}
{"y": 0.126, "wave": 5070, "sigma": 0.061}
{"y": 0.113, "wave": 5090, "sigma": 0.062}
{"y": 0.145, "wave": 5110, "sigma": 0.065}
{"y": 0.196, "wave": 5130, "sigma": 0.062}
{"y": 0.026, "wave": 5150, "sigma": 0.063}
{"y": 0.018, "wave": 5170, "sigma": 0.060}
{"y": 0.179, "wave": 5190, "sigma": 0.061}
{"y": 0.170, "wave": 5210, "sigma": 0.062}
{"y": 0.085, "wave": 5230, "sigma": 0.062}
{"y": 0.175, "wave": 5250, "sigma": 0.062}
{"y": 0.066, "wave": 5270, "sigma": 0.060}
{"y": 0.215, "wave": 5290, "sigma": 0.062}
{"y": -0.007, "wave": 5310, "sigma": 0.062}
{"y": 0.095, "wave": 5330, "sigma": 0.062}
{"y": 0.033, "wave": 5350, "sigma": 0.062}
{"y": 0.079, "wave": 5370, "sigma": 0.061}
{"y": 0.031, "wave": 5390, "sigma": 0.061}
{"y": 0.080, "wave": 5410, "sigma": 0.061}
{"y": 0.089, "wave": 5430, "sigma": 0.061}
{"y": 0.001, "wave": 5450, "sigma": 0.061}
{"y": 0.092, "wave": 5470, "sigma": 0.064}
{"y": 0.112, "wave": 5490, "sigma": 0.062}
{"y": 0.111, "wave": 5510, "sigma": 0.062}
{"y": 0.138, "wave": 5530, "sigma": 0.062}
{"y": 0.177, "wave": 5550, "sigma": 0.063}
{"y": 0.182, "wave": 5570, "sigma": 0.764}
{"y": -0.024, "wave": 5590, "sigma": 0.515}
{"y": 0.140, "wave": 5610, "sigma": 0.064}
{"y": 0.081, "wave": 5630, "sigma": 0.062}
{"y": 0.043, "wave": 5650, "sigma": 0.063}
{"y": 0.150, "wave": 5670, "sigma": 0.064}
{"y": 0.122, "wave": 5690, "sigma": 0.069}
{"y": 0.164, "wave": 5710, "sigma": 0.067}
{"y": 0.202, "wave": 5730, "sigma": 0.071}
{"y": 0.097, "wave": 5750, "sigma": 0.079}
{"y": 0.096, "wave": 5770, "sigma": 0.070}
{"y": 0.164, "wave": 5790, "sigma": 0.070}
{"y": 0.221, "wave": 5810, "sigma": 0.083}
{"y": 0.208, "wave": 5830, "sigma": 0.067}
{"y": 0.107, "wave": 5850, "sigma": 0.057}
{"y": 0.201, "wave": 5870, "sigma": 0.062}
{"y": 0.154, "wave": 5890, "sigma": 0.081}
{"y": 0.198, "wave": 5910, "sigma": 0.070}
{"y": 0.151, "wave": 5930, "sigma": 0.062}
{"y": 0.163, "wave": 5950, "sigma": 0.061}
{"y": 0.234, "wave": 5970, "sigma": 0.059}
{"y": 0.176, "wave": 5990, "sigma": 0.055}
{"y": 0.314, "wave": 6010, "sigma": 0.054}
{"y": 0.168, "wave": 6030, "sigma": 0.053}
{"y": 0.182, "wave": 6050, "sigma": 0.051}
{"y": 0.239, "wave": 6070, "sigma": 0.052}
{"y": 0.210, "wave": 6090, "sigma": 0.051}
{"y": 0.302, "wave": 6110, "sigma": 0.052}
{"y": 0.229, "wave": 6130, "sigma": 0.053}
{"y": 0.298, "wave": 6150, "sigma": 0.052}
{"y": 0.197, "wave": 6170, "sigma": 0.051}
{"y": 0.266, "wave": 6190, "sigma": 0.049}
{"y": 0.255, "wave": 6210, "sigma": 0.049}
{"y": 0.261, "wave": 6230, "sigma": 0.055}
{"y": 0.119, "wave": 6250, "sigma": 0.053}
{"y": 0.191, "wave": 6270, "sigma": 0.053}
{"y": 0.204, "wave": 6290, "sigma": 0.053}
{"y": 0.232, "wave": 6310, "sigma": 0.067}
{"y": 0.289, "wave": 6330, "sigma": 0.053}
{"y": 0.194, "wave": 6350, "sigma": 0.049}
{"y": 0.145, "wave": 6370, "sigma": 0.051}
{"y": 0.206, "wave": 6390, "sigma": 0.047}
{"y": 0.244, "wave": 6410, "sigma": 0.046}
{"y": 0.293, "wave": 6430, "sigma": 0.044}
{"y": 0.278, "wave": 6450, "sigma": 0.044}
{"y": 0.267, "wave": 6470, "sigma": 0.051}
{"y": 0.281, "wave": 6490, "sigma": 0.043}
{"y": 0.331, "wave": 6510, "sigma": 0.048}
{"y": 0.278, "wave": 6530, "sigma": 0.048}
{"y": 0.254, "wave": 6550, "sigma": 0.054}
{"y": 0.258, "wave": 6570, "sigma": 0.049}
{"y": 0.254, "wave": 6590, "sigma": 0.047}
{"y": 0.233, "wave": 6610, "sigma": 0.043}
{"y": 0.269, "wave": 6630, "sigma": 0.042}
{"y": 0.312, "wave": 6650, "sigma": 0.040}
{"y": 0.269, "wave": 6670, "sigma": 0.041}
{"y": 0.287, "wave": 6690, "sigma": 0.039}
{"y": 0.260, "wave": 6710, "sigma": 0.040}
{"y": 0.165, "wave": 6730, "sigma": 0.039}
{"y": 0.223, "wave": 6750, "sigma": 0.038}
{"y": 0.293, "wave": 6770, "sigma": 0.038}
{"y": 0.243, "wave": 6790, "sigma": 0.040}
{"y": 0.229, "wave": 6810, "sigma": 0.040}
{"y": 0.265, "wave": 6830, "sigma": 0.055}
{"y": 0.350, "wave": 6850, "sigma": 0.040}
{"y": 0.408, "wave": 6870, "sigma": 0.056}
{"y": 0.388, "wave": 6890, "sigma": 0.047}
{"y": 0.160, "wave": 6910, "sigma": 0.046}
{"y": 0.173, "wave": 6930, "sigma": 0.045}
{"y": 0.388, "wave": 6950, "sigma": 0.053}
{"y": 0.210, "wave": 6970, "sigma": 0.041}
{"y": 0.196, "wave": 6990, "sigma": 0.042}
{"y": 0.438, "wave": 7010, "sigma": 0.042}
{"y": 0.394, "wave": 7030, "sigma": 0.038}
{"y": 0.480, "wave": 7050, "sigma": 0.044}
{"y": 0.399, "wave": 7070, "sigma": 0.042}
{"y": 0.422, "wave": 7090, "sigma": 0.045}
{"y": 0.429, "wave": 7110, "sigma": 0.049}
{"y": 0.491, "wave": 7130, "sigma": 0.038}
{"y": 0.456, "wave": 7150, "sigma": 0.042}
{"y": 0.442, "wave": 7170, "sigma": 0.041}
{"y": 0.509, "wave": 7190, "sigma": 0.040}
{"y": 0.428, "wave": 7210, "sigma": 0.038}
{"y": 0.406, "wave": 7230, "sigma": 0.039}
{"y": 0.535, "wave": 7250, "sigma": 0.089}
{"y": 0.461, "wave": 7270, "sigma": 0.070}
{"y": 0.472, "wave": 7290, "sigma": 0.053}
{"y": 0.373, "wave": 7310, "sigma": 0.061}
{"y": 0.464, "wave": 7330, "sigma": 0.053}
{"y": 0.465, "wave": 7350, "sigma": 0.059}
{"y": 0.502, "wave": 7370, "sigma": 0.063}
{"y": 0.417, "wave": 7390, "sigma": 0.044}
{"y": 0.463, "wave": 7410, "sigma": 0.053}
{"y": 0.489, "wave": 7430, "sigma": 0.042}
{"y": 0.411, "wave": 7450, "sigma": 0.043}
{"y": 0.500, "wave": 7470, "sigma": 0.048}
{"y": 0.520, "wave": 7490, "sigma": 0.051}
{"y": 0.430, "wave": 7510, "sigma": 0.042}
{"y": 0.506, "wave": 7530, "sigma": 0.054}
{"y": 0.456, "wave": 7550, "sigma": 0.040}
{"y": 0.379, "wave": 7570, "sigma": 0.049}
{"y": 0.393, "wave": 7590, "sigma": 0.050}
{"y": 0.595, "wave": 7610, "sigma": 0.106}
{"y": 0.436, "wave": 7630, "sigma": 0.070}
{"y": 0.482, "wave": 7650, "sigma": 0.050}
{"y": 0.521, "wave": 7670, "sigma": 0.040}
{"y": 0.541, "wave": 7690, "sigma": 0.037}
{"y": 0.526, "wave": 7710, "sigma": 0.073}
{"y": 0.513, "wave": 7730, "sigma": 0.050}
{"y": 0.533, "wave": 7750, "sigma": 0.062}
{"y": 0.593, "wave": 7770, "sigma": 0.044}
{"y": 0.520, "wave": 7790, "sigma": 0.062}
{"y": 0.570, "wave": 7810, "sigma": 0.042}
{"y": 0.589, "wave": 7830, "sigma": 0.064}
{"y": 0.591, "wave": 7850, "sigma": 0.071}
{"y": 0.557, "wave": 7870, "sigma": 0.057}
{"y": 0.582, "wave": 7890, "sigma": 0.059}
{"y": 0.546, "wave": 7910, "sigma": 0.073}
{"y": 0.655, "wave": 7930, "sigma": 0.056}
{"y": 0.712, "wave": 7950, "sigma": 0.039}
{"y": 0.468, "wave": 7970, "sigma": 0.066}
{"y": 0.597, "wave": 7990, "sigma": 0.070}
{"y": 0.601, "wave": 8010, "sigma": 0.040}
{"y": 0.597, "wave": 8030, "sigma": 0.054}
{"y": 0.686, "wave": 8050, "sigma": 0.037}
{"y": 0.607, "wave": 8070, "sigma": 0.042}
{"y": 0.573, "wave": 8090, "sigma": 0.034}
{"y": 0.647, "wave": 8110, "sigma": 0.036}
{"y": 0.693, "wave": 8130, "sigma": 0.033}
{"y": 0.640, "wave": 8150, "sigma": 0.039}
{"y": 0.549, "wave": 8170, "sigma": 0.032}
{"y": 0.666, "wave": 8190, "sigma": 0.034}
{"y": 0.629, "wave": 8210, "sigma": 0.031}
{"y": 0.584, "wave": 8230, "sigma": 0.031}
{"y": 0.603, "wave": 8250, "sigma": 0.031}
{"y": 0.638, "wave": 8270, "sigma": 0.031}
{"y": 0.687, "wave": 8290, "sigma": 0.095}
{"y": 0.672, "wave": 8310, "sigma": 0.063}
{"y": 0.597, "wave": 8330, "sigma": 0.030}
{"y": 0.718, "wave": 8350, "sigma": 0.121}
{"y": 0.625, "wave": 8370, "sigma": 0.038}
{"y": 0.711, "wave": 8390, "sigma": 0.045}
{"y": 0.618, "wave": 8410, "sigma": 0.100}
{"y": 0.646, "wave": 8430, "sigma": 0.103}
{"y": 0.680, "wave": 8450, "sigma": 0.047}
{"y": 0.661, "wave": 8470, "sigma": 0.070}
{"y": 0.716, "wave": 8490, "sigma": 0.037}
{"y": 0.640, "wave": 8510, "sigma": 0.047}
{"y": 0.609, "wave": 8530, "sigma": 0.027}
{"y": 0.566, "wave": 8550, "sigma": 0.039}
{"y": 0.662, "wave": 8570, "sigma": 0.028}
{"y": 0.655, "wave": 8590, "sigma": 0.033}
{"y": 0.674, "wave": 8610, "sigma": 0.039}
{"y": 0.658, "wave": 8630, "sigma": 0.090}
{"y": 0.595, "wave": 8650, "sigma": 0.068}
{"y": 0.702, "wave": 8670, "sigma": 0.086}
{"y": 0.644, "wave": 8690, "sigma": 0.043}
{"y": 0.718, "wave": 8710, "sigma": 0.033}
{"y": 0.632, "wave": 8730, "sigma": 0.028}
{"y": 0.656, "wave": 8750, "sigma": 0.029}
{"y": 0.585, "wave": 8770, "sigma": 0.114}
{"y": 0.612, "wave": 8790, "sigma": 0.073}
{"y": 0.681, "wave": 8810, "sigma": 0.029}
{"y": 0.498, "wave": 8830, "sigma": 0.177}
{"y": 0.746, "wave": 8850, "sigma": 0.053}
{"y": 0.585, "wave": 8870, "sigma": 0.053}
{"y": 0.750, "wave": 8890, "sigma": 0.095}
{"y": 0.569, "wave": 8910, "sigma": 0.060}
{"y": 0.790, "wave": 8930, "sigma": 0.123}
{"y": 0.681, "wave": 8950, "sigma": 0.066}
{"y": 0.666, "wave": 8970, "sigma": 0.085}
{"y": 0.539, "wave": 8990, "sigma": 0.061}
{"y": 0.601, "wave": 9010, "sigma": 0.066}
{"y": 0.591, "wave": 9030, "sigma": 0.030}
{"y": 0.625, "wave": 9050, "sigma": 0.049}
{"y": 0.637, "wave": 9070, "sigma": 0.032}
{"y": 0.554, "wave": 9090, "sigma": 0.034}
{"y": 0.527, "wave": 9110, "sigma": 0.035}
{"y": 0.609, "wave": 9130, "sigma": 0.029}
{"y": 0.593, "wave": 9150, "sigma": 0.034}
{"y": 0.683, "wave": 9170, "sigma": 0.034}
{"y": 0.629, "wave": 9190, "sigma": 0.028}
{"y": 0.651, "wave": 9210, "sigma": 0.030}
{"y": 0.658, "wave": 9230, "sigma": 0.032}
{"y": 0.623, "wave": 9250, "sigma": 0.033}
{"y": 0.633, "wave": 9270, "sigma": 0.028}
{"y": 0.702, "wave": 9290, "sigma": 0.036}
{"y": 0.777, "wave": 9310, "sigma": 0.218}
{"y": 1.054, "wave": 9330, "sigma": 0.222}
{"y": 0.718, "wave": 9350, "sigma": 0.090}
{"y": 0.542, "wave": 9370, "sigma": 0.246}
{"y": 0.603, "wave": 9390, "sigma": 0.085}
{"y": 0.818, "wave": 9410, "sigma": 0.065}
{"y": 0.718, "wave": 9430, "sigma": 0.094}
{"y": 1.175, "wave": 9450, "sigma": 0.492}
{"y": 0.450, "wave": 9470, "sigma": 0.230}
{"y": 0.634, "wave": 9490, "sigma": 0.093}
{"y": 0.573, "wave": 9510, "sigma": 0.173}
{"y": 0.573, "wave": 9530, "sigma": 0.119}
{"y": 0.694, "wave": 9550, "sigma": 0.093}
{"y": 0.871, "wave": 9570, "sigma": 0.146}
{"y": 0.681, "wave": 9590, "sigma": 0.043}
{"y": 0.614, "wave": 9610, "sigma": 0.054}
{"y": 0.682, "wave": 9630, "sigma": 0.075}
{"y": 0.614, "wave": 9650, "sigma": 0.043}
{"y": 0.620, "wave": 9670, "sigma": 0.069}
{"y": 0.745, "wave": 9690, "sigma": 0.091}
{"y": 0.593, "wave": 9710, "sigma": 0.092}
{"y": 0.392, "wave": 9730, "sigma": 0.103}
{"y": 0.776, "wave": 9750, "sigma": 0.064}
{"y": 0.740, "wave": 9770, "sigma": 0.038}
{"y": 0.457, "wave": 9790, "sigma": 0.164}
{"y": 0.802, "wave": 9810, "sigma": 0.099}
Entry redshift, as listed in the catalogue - 0.76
